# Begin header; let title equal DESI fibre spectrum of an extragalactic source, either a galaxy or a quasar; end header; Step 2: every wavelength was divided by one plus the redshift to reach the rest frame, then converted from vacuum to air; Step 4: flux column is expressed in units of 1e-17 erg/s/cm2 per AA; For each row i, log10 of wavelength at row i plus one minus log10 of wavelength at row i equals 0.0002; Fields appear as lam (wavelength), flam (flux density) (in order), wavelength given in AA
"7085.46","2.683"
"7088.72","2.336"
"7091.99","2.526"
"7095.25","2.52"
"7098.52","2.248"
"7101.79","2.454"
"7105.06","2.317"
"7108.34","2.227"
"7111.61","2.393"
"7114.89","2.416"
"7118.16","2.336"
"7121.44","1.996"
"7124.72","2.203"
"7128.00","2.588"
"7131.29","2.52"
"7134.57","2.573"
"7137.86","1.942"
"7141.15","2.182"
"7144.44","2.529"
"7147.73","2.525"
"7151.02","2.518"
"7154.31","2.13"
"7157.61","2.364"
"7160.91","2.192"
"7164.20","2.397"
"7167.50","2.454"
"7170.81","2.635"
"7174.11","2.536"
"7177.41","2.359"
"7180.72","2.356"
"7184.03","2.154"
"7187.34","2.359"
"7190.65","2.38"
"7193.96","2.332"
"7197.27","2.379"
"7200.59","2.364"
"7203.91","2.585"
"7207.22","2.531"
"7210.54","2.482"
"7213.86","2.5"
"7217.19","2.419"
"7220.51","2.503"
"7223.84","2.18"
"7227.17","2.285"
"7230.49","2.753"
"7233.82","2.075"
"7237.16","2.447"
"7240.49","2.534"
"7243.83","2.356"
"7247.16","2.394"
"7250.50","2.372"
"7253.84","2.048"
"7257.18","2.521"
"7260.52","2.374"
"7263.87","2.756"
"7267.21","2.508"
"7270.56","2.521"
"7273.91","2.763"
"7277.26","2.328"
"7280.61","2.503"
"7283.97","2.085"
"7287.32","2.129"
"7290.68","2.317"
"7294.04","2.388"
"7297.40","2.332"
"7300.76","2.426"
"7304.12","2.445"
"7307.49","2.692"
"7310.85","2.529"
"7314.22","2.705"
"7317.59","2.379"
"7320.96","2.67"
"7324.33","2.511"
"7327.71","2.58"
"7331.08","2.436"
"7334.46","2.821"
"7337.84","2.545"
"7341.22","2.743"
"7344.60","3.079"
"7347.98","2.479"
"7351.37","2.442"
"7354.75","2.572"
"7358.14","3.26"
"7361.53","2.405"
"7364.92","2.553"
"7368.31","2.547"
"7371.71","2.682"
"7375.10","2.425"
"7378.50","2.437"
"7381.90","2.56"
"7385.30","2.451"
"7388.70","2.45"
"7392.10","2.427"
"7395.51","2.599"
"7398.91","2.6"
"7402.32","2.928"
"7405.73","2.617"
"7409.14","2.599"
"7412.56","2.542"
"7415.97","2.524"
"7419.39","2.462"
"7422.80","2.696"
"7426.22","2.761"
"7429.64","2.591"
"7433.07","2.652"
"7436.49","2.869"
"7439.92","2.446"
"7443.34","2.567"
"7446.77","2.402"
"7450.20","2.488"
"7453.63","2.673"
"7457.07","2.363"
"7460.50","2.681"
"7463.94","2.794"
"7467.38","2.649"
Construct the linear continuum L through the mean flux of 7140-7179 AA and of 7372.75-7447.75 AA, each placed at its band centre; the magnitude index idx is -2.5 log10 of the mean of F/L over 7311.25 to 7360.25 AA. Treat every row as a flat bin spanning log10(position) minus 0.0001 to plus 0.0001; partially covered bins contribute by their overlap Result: -0.05 mag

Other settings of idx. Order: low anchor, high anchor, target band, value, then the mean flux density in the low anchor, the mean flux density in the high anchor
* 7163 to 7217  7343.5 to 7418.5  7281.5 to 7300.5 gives 0.109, 2.42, 2.59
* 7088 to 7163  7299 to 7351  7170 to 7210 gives 0.008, 2.35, 2.6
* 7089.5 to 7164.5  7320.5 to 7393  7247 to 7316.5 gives 0.035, 2.35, 2.59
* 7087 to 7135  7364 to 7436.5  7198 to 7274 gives 0.011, 2.37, 2.58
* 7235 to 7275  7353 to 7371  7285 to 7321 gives 0.049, 2.46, 2.67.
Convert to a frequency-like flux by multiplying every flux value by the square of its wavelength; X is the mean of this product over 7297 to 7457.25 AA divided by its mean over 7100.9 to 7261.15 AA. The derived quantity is 1.1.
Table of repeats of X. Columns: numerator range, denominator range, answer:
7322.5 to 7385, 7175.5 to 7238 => 1.14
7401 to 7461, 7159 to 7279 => 1.14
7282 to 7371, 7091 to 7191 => 1.13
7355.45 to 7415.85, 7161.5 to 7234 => 1.13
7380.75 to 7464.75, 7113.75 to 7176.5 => 1.18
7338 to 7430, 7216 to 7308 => 1.12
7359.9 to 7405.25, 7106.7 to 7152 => 1.16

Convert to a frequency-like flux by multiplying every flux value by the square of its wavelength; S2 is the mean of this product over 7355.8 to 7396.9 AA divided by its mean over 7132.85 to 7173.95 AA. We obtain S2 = 1.15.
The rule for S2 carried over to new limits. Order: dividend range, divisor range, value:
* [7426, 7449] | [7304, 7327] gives 1.05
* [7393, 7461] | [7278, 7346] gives 1.07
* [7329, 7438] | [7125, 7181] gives 1.16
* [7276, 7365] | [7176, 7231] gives 1.09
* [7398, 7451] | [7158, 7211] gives 1.16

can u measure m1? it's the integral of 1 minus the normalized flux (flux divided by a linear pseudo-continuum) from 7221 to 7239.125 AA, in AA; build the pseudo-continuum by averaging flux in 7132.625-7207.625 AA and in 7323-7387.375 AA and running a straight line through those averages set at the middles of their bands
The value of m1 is 0.7 AA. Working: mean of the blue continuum 2.38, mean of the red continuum 2.61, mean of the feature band 2.36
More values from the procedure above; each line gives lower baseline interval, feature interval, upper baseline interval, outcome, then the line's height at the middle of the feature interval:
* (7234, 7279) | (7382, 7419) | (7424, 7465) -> 0.0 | 2.57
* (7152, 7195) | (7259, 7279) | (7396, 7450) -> -0.7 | 2.46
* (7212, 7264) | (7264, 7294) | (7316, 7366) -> 0.9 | 2.49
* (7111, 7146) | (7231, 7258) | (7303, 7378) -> 1.4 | 2.49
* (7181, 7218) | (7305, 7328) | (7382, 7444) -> -0.6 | 2.51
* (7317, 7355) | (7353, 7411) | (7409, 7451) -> 0.1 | 2.6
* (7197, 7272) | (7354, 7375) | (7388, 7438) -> -0.7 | 2.57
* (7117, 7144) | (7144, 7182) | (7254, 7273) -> -1.0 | 2.35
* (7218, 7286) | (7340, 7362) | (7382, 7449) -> -1.8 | 2.52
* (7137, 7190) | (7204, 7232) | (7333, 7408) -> -0.4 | 2.43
